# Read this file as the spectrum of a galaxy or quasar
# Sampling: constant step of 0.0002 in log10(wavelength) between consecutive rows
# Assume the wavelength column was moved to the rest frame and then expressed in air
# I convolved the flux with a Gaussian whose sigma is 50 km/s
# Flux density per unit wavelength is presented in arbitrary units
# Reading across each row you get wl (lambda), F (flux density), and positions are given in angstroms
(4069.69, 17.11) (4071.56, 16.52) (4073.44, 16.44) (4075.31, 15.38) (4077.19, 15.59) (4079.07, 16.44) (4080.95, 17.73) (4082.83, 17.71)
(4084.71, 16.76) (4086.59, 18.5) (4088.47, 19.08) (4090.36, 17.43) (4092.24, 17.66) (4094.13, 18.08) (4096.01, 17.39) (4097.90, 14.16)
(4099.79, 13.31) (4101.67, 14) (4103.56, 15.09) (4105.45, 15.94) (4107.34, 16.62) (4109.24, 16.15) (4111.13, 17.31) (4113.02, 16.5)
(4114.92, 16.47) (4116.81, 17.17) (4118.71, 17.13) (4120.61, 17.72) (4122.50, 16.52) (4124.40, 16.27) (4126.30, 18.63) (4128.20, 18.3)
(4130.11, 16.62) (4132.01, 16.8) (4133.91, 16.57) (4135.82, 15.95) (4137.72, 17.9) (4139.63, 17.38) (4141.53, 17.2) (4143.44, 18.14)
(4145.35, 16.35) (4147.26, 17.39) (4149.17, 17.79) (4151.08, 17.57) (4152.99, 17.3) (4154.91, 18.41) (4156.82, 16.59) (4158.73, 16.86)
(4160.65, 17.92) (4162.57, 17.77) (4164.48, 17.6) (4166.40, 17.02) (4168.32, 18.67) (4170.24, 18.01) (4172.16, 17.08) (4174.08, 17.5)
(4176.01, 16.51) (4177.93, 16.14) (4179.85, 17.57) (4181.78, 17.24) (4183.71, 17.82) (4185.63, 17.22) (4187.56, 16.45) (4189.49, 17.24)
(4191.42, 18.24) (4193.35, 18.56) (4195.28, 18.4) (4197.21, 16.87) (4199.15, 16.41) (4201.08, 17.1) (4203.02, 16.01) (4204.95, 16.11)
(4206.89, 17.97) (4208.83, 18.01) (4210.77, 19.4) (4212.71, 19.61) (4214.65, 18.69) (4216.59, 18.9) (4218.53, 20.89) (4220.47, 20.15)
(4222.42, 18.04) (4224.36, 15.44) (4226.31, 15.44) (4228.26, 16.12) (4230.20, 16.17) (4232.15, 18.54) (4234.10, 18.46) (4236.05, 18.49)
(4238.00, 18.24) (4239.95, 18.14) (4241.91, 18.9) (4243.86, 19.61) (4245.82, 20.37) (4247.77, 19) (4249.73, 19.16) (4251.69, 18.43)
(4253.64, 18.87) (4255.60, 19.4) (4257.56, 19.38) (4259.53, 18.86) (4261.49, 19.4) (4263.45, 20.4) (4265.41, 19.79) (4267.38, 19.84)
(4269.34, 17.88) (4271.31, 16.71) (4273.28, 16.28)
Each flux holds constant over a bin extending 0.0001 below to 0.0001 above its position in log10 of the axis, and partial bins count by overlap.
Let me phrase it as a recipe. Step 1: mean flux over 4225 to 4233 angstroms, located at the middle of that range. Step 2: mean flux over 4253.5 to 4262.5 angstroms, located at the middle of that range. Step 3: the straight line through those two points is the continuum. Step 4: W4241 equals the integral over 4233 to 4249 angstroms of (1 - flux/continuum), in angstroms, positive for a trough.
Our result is -1.2 angstroms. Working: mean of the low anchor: 16.5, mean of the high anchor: 19.2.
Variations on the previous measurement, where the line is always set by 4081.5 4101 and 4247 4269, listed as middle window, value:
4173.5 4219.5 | 1.8 angstroms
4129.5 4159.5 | 0.9 angstroms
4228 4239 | 0.7 angstroms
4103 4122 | 0.7 angstroms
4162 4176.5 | 0.4 angstroms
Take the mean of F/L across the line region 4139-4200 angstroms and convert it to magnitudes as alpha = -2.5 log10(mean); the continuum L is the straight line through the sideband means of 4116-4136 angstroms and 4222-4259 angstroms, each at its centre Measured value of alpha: 0.01 mag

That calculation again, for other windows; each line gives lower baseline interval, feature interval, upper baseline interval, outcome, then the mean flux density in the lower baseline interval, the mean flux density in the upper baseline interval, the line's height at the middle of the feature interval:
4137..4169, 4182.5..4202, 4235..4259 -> 0.042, 17.5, 19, 18.1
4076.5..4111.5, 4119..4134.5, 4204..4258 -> -0.012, 16.6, 18.4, 17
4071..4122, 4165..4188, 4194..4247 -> 0.014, 16.6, 18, 17.5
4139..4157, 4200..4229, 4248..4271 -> 0.035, 17.5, 19.1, 18.5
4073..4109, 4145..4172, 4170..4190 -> -0.035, 16.5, 17.1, 17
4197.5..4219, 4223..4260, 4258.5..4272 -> 0.021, 18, 19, 18.6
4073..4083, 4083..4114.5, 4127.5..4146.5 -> 0.010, 16.5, 17.1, 16.7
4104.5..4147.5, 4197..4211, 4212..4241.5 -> 0.044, 17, 18.1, 17.8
